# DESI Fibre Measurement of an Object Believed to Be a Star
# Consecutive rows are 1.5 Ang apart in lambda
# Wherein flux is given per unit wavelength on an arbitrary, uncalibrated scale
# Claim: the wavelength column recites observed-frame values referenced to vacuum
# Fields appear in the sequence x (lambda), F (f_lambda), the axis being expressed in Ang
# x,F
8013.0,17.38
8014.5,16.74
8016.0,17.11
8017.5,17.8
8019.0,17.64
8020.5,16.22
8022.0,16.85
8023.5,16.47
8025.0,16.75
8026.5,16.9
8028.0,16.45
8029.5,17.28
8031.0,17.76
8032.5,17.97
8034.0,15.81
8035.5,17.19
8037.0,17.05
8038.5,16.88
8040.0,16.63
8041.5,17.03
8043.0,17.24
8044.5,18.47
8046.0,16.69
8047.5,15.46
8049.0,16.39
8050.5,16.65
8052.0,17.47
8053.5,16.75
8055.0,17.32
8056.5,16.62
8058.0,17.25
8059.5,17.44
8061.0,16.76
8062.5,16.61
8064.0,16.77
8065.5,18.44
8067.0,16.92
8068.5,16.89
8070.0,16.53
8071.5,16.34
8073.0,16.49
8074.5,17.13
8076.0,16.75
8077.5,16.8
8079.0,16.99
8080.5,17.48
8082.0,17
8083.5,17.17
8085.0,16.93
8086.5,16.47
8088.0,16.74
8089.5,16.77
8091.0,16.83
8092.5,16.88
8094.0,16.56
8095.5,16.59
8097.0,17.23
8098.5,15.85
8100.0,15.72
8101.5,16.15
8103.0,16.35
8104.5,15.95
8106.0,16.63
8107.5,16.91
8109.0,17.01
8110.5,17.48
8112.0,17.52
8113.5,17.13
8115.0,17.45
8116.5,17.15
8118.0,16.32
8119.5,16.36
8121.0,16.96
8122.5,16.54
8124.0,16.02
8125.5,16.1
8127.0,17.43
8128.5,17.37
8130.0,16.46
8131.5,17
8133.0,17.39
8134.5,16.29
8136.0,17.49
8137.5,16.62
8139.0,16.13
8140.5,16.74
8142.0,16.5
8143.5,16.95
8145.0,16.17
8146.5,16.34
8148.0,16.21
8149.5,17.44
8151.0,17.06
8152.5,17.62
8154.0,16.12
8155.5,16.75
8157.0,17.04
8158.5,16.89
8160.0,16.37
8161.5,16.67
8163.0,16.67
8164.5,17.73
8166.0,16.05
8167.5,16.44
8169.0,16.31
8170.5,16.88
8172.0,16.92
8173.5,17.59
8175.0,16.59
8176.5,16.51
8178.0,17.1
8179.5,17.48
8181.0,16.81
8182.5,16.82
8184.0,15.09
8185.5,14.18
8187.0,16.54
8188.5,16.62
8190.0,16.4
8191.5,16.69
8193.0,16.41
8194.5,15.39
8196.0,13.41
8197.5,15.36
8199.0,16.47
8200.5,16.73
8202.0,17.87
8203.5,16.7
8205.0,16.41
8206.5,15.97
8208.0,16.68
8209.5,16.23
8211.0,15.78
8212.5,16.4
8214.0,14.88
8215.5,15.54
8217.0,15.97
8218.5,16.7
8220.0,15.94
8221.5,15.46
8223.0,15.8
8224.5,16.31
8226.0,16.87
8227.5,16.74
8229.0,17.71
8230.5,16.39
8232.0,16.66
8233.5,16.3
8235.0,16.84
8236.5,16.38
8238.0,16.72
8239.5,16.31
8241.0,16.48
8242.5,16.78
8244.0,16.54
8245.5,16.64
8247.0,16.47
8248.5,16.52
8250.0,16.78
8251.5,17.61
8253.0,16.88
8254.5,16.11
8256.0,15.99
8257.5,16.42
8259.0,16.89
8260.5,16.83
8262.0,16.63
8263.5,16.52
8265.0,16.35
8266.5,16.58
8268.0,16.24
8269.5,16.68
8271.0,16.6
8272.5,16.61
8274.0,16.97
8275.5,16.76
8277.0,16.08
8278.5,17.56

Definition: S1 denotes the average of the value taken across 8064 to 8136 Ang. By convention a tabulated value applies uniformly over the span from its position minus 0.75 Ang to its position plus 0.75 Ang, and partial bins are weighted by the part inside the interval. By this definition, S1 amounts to 16.8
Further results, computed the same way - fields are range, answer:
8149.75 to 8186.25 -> 16.7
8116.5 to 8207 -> 16.6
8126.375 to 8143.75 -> 16.9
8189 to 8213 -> 16.2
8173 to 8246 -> 16.3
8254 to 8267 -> 16.5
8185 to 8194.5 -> 16.1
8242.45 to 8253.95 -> 16.8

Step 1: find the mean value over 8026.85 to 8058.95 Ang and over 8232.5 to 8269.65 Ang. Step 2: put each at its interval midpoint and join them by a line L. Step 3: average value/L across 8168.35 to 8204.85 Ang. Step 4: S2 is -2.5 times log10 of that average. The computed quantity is 0.02 mag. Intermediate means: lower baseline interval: 17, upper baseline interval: 16.6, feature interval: 16.4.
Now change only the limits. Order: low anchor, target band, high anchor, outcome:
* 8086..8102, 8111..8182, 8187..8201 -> -0.04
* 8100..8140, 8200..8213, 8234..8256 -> 0.01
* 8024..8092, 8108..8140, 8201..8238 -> -0.01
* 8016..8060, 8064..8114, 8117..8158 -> 0.00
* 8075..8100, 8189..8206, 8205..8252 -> 0.02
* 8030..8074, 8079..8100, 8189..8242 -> 0.00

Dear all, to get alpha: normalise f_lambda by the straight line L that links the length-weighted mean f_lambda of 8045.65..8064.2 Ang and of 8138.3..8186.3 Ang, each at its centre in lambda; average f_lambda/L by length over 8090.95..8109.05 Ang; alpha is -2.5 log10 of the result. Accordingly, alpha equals 0.02 mag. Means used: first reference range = 16.8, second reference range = 16.6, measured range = 16.5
